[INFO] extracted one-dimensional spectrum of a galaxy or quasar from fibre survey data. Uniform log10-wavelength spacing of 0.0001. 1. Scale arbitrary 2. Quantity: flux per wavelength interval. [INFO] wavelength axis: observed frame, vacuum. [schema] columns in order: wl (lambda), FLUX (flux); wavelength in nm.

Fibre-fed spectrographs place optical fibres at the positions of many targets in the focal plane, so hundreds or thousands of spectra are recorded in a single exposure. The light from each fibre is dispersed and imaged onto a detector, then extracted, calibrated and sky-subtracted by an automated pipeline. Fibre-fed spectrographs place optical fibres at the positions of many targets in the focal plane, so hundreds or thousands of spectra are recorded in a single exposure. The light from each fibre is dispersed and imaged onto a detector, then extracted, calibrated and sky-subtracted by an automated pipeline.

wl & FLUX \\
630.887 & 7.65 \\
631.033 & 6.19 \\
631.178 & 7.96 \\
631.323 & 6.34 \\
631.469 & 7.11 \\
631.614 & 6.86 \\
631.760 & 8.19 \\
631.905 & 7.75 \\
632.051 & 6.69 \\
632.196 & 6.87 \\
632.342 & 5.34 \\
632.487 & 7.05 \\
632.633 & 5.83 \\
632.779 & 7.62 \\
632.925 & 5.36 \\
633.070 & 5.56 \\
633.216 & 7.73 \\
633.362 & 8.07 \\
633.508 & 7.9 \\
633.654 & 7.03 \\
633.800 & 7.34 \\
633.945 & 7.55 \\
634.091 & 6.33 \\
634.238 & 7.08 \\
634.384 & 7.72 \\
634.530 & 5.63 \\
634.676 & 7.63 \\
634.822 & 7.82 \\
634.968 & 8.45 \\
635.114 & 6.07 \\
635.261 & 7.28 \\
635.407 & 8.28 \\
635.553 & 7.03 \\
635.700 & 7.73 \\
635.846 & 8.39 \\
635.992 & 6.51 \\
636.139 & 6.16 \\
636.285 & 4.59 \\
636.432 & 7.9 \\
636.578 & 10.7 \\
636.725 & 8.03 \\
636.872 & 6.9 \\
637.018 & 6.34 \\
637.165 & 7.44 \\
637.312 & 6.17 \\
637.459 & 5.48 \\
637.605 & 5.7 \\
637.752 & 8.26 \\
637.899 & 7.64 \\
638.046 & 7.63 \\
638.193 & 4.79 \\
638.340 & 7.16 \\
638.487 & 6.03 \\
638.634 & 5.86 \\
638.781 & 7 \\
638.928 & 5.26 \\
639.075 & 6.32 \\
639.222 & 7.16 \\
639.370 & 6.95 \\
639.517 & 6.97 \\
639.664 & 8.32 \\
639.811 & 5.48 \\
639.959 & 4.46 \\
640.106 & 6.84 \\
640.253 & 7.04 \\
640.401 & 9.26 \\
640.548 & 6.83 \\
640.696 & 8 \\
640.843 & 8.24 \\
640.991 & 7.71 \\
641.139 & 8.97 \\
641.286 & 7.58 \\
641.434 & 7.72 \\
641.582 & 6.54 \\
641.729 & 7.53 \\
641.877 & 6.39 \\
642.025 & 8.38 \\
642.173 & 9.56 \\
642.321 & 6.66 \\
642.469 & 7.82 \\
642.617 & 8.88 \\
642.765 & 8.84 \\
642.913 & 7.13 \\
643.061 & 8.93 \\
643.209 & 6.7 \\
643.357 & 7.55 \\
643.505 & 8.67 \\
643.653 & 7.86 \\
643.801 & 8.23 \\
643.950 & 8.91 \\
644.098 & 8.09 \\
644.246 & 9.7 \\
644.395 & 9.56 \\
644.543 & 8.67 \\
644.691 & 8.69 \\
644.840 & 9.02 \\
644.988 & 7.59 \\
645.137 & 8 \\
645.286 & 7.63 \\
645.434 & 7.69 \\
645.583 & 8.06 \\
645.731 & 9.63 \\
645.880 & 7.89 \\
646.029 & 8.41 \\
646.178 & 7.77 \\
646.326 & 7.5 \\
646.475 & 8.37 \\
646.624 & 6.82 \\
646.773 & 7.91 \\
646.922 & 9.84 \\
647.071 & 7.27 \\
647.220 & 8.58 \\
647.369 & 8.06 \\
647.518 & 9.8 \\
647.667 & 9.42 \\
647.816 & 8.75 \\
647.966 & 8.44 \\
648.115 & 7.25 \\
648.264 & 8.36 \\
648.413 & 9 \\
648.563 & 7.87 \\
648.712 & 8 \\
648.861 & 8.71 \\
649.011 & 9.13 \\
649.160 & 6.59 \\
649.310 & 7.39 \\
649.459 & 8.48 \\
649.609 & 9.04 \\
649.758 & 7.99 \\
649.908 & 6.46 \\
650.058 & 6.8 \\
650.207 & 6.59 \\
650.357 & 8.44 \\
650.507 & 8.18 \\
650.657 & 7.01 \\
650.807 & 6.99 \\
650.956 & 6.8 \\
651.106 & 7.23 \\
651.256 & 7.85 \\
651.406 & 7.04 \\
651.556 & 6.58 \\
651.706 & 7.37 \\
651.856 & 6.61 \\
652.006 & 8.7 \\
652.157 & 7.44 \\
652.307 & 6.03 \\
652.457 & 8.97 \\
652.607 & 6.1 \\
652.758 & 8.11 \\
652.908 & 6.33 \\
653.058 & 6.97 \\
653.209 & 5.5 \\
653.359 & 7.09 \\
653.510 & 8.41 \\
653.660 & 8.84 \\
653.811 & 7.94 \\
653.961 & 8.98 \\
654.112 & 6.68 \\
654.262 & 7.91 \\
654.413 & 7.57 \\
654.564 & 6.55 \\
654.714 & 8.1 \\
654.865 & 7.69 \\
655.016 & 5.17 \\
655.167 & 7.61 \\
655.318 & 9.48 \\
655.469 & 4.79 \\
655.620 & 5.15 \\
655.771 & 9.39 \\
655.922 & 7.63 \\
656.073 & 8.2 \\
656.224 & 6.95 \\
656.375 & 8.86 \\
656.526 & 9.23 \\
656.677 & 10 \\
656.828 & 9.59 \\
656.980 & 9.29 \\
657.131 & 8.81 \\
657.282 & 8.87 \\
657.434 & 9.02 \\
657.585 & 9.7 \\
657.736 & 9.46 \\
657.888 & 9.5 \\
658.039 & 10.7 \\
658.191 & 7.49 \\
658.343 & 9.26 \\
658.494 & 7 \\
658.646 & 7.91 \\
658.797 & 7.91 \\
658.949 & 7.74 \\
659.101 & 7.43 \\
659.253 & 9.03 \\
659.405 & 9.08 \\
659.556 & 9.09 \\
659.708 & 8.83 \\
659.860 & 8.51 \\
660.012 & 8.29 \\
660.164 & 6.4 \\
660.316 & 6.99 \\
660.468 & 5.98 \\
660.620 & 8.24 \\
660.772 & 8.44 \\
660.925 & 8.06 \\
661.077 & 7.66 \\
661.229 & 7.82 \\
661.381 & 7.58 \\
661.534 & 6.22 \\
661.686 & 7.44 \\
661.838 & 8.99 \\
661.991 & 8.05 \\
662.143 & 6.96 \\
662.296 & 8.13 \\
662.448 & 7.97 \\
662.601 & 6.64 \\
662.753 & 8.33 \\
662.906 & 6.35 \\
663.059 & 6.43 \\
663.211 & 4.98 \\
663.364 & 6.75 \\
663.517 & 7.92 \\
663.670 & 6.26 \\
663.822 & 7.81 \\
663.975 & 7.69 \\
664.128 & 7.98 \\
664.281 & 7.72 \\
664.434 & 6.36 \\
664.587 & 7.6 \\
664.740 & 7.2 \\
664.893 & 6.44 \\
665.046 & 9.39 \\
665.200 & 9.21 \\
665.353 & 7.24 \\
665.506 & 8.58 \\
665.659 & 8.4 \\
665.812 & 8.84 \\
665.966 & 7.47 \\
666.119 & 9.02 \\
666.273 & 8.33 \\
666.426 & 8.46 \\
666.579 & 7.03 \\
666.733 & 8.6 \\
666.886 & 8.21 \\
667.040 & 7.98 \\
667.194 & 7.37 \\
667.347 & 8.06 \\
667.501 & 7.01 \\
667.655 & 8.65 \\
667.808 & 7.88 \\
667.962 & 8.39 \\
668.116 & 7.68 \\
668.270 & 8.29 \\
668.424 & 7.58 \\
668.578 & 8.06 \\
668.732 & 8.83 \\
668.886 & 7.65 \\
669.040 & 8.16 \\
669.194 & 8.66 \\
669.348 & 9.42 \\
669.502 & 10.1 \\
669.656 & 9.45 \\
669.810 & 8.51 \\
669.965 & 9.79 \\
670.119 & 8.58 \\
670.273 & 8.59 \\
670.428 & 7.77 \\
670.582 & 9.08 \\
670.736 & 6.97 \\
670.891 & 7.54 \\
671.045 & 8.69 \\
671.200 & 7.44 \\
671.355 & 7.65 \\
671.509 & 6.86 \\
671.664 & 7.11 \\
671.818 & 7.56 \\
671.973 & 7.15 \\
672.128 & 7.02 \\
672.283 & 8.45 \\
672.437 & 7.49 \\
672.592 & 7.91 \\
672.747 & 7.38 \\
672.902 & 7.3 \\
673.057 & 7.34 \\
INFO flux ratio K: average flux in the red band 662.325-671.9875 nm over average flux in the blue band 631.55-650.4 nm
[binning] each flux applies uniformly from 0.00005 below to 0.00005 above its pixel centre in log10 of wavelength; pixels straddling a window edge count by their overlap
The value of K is 1.0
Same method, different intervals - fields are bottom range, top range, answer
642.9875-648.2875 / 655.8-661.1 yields 1.02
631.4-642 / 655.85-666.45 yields 1.14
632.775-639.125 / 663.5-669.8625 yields 1.16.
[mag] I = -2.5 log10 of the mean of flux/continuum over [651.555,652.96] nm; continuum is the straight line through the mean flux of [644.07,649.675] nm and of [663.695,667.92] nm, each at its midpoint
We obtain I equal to 0.13 mag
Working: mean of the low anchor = 8.34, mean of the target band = 7.27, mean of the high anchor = 7.93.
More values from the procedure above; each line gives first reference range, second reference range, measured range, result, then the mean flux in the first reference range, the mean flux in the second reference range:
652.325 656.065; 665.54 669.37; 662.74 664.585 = 0.131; 7.37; 8.15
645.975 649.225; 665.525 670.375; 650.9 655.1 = 0.137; 8.27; 8.36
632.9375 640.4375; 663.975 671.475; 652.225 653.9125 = 0.039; 6.97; 8.15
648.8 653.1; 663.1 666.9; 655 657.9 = -0.112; 7.44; 7.72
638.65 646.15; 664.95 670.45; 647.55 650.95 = -0.002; 7.77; 8.37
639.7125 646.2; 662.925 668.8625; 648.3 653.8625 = 0.049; 7.94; 7.77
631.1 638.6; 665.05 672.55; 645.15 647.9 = -0.121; 7.03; 8.15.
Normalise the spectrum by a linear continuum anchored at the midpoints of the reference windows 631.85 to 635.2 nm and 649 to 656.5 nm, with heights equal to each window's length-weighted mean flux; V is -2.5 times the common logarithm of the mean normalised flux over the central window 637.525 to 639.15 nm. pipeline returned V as 0.09 mag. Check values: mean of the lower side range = 6.97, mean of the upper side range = 7.43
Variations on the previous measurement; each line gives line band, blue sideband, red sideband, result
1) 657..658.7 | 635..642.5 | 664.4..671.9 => -0.15 mag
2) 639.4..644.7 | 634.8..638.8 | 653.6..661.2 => -0.07 mag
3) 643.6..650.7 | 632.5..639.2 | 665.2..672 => -0.12 mag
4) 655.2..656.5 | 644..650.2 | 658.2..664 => 0.03 mag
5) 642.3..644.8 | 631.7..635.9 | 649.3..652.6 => -0.14 mag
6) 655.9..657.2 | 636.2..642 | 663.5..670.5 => -0.14 mag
